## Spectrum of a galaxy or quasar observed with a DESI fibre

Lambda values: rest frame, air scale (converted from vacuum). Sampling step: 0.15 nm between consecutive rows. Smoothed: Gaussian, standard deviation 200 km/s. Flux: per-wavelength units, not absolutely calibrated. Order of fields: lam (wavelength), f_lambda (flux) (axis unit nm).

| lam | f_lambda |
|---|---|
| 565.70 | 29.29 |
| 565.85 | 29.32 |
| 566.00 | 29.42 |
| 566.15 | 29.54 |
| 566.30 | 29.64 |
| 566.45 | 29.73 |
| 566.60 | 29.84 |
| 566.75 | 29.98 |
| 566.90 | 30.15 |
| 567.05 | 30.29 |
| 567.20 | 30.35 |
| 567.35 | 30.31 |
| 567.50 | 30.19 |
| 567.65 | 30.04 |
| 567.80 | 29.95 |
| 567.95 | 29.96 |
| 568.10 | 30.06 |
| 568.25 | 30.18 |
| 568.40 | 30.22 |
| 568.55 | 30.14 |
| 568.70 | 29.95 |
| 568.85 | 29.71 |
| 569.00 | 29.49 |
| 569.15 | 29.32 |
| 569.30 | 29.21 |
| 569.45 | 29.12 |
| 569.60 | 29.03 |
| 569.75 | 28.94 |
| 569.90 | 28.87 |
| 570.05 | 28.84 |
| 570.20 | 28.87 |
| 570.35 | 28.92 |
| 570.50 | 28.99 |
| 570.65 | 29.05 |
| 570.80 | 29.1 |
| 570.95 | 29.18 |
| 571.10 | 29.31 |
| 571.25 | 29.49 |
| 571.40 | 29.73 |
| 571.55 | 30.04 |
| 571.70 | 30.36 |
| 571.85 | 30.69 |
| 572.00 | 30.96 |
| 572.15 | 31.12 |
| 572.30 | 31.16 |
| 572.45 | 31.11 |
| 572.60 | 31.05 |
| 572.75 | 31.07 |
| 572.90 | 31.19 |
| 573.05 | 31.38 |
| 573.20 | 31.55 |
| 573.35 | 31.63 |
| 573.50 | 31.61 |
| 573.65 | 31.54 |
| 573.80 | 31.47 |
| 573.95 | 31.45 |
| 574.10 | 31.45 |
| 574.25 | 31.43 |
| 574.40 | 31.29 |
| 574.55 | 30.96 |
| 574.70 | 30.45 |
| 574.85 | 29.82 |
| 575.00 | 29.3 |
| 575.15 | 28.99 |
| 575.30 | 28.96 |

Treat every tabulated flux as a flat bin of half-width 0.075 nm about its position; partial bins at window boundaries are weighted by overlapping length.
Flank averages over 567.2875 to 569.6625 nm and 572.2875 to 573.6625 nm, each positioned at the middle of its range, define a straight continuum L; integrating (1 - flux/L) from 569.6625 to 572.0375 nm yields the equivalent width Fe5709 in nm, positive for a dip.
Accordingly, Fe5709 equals 0.091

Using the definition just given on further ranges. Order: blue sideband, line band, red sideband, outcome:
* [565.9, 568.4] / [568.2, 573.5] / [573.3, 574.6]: 0.13 nm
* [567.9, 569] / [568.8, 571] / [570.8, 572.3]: 0.07 nm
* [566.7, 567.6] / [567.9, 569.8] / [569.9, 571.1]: 0.00 nm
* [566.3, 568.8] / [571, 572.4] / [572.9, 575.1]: 0.02 nm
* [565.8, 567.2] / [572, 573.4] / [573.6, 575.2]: -0.03 nm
